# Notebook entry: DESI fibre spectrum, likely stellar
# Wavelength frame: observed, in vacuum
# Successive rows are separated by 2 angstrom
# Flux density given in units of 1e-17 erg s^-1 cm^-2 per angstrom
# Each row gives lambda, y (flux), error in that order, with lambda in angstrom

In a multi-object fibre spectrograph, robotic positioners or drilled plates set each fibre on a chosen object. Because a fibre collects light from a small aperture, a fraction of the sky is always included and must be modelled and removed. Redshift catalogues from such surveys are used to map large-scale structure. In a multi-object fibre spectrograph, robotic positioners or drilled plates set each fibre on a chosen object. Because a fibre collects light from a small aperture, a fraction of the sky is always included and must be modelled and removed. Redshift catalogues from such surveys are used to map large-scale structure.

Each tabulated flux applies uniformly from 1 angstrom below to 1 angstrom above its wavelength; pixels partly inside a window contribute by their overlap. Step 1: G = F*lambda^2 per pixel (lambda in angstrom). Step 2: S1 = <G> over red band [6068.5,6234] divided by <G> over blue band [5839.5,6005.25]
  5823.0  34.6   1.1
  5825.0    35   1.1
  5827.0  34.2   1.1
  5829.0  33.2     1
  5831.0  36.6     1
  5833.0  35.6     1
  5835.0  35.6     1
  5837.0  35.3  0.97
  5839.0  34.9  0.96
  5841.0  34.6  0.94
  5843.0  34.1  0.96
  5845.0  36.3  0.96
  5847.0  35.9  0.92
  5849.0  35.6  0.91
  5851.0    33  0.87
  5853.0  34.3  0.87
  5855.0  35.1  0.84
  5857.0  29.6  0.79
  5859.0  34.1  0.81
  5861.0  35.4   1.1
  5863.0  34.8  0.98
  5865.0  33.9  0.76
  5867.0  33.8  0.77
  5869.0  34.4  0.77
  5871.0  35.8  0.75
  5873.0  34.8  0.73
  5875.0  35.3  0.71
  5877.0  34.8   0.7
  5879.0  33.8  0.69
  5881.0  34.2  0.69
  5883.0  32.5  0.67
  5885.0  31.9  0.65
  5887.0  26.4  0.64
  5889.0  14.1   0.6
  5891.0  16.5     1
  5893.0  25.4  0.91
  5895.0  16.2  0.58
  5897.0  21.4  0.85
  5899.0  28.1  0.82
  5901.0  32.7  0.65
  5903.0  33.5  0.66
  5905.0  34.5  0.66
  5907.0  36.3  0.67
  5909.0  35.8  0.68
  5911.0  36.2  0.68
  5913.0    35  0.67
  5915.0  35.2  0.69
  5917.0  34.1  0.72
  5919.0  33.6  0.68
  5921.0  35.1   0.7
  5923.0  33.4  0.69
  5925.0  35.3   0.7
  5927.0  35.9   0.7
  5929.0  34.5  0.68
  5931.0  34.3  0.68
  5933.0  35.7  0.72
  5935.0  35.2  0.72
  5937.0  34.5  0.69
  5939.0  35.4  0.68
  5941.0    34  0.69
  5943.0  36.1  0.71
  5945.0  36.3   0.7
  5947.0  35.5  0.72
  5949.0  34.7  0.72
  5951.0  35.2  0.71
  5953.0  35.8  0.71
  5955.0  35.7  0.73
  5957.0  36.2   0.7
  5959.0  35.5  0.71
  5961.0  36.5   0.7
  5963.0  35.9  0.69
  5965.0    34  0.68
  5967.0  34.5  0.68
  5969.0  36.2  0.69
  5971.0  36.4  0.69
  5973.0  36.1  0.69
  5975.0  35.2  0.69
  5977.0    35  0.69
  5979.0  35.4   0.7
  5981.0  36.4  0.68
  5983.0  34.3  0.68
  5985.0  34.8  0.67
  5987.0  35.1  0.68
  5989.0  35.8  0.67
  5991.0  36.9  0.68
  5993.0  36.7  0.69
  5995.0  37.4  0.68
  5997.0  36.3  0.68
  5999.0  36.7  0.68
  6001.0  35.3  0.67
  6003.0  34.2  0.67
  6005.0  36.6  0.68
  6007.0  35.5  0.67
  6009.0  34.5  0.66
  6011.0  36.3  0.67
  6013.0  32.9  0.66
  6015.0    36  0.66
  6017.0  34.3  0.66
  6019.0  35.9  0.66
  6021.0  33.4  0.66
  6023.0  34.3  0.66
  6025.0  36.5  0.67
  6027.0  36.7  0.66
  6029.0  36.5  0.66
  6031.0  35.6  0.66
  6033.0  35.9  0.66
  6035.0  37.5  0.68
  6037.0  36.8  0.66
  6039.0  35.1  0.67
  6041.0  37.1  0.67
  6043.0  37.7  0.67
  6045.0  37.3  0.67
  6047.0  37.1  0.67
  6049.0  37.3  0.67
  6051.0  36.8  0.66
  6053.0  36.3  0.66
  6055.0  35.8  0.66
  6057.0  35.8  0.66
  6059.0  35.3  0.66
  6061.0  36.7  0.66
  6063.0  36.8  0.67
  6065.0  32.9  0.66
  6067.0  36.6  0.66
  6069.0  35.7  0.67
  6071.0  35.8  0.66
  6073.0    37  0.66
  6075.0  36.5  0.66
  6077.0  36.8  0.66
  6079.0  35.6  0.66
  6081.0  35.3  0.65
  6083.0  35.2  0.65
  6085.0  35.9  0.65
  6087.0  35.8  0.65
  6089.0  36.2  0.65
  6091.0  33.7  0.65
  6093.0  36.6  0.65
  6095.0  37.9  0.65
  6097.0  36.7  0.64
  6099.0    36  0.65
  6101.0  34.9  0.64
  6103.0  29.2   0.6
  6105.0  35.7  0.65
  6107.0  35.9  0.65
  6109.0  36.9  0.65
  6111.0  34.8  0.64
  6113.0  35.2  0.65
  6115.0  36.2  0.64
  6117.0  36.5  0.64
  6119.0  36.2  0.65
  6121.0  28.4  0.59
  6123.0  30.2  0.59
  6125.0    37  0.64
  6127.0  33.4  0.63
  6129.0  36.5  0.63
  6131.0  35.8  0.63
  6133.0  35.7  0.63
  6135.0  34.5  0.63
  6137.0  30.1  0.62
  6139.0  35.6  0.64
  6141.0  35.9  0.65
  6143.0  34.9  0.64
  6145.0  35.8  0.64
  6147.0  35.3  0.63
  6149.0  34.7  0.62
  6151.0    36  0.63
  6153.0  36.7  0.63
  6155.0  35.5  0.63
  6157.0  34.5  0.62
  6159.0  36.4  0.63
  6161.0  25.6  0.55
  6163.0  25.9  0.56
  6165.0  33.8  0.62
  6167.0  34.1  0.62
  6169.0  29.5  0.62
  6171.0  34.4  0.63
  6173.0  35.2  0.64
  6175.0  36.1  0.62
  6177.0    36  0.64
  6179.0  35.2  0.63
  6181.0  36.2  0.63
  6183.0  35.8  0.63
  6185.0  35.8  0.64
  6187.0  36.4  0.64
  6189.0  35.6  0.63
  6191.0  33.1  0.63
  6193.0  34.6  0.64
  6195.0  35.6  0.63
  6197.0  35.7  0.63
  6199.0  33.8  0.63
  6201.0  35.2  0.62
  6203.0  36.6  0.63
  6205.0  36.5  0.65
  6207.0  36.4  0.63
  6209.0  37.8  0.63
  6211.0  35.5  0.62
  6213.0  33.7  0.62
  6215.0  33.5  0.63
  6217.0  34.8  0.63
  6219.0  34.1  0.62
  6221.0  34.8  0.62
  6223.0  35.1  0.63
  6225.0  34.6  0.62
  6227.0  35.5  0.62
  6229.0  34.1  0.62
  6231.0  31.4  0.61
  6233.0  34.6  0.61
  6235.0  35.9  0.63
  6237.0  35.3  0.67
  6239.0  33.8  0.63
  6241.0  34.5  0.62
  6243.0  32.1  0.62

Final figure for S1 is 1.1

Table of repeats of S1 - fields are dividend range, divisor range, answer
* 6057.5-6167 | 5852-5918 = 1.19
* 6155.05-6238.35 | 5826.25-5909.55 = 1.20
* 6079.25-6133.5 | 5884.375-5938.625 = 1.20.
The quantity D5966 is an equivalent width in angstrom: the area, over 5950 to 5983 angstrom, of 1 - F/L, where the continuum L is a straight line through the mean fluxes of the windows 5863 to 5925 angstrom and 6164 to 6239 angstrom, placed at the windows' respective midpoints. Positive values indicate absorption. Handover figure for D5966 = -3.4 angstrom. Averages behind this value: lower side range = 31.4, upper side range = 34.9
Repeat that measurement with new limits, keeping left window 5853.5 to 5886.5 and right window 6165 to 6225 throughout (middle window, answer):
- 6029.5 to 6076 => -2.40 angstrom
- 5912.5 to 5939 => -0.53 angstrom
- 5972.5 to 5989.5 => -0.50 angstrom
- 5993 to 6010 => -0.74 angstrom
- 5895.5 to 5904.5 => 1.45 angstrom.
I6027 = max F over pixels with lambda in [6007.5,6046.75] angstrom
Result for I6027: 37.7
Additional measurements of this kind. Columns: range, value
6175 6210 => 37.8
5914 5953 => 36.3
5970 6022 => 37.4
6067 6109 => 37.9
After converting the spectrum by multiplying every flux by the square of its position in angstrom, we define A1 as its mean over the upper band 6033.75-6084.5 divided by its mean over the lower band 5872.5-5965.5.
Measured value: 1.2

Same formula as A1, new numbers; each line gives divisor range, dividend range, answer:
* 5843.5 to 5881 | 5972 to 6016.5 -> 1.08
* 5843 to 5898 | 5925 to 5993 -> 1.17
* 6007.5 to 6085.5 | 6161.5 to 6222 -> 1.01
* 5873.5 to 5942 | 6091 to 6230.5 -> 1.19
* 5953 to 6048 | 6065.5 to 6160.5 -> 1.02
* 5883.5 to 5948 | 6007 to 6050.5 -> 1.17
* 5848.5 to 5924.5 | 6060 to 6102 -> 1.20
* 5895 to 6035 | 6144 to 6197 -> 1.05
